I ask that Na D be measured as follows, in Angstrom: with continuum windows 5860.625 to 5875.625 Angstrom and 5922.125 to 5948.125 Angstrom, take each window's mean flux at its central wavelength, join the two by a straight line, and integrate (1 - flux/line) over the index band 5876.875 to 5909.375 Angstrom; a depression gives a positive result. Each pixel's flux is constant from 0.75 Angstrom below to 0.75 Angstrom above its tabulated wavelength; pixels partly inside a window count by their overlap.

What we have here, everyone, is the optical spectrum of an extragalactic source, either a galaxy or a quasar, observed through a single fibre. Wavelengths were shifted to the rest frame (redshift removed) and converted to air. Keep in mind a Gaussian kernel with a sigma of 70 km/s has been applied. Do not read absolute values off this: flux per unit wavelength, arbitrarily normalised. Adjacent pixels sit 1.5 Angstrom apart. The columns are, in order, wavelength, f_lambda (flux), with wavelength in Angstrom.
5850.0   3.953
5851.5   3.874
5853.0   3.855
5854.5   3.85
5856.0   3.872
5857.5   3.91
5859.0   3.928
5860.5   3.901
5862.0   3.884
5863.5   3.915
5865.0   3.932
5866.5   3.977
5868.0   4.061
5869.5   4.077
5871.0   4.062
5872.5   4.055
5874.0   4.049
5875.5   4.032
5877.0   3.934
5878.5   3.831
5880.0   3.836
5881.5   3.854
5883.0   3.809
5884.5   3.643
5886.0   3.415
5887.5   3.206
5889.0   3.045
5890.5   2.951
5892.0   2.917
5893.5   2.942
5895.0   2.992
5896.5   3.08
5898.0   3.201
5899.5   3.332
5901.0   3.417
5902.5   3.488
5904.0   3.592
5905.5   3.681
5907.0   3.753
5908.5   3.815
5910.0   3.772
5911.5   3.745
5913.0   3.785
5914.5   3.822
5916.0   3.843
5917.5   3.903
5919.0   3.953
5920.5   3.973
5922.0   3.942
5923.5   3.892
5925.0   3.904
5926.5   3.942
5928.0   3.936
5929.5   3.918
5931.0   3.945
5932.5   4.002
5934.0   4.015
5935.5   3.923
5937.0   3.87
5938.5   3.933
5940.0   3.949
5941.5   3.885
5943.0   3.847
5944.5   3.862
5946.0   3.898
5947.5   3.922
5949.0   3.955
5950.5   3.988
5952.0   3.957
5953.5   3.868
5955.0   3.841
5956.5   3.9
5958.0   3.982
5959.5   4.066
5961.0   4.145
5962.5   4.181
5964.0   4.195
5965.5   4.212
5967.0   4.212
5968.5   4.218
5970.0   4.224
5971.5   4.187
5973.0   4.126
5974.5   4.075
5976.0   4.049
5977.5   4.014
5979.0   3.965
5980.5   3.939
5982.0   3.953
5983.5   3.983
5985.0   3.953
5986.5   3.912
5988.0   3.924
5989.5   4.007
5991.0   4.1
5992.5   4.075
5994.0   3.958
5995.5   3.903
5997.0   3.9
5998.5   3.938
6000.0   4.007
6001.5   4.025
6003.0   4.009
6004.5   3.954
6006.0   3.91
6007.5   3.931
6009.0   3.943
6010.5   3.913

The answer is 4.38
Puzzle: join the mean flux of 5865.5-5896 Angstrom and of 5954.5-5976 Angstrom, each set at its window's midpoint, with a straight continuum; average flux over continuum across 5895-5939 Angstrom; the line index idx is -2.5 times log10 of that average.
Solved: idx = 0.02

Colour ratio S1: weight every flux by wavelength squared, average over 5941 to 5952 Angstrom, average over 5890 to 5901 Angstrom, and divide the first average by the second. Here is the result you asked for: 1.29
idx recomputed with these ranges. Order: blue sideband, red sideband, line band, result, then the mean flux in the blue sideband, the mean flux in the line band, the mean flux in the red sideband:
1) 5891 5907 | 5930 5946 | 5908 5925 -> -0.086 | 3.28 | 3.86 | 3.92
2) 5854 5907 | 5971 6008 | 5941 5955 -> -0.013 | 3.65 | 3.91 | 3.99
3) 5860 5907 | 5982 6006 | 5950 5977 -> -0.056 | 3.62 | 4.08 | 3.97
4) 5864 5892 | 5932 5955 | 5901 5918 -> 0.029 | 3.74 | 3.73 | 3.92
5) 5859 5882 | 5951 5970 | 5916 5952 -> 0.030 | 3.96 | 3.93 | 4.07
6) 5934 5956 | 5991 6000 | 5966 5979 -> -0.050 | 3.91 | 4.13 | 3.97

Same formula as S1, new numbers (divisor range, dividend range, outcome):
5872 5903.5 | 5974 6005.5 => 1.19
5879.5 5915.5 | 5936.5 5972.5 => 1.18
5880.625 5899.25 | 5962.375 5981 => 1.30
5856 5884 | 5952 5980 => 1.07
